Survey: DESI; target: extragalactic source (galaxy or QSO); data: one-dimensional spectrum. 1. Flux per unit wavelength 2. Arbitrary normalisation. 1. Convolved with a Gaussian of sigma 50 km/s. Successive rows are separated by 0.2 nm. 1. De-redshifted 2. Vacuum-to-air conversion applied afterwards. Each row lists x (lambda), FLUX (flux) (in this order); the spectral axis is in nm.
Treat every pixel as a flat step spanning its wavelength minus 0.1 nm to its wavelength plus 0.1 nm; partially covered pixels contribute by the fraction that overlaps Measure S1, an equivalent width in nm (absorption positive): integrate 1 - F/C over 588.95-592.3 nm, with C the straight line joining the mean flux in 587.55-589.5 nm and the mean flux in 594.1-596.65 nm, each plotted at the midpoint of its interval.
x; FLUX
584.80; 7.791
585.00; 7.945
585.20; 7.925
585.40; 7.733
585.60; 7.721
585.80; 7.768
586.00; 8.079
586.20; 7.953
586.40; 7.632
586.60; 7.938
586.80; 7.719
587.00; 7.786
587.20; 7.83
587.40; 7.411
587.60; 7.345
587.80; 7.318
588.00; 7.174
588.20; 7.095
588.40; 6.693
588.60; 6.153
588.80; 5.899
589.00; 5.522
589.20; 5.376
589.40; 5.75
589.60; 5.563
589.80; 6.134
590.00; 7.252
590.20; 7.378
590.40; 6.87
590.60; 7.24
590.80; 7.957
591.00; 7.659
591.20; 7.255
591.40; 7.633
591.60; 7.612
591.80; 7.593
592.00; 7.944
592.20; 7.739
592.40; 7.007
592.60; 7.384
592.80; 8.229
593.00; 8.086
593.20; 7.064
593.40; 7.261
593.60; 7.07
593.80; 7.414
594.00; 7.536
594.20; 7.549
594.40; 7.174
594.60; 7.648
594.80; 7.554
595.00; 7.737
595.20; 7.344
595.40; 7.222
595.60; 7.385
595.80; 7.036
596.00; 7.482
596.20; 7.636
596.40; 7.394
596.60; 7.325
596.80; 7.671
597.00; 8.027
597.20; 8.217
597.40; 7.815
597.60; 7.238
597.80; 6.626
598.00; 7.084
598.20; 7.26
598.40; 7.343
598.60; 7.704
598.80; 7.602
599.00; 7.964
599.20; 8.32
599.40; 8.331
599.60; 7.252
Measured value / -0.13 nm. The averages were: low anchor 6.41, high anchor 7.42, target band 6.99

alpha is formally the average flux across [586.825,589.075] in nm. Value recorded 6.97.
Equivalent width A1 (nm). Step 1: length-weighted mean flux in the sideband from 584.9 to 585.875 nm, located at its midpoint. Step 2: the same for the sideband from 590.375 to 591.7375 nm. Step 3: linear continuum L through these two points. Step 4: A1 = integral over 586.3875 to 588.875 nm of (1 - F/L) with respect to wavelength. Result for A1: 0.150 nm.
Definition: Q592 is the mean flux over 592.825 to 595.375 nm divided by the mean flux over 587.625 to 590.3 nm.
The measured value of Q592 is 1.16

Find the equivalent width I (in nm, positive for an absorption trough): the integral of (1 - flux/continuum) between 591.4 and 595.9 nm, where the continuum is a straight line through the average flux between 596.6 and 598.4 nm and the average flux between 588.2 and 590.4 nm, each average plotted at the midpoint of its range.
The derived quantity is -0.39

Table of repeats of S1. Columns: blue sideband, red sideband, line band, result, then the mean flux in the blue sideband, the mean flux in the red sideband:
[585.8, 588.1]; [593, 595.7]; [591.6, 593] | -0.04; 7.66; 7.41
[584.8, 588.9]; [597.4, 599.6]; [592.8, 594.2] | 0.01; 7.46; 7.55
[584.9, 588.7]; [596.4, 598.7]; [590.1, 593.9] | 0.01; 7.54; 7.48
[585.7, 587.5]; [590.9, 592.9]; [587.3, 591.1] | 0.48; 7.79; 7.61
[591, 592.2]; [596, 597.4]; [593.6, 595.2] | 0.04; 7.62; 7.7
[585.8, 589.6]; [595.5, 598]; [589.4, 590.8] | 0.08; 7.02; 7.47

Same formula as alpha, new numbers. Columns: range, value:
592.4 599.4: 7.52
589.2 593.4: 7.22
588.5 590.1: 5.96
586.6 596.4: 7.21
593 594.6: 7.37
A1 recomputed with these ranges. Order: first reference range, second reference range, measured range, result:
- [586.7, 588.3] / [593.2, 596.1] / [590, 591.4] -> 0.004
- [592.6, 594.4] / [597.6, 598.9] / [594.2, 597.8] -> -0.060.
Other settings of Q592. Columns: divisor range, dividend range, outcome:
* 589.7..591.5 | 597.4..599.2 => 1.02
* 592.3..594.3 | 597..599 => 1.00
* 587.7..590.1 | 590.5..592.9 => 1.20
